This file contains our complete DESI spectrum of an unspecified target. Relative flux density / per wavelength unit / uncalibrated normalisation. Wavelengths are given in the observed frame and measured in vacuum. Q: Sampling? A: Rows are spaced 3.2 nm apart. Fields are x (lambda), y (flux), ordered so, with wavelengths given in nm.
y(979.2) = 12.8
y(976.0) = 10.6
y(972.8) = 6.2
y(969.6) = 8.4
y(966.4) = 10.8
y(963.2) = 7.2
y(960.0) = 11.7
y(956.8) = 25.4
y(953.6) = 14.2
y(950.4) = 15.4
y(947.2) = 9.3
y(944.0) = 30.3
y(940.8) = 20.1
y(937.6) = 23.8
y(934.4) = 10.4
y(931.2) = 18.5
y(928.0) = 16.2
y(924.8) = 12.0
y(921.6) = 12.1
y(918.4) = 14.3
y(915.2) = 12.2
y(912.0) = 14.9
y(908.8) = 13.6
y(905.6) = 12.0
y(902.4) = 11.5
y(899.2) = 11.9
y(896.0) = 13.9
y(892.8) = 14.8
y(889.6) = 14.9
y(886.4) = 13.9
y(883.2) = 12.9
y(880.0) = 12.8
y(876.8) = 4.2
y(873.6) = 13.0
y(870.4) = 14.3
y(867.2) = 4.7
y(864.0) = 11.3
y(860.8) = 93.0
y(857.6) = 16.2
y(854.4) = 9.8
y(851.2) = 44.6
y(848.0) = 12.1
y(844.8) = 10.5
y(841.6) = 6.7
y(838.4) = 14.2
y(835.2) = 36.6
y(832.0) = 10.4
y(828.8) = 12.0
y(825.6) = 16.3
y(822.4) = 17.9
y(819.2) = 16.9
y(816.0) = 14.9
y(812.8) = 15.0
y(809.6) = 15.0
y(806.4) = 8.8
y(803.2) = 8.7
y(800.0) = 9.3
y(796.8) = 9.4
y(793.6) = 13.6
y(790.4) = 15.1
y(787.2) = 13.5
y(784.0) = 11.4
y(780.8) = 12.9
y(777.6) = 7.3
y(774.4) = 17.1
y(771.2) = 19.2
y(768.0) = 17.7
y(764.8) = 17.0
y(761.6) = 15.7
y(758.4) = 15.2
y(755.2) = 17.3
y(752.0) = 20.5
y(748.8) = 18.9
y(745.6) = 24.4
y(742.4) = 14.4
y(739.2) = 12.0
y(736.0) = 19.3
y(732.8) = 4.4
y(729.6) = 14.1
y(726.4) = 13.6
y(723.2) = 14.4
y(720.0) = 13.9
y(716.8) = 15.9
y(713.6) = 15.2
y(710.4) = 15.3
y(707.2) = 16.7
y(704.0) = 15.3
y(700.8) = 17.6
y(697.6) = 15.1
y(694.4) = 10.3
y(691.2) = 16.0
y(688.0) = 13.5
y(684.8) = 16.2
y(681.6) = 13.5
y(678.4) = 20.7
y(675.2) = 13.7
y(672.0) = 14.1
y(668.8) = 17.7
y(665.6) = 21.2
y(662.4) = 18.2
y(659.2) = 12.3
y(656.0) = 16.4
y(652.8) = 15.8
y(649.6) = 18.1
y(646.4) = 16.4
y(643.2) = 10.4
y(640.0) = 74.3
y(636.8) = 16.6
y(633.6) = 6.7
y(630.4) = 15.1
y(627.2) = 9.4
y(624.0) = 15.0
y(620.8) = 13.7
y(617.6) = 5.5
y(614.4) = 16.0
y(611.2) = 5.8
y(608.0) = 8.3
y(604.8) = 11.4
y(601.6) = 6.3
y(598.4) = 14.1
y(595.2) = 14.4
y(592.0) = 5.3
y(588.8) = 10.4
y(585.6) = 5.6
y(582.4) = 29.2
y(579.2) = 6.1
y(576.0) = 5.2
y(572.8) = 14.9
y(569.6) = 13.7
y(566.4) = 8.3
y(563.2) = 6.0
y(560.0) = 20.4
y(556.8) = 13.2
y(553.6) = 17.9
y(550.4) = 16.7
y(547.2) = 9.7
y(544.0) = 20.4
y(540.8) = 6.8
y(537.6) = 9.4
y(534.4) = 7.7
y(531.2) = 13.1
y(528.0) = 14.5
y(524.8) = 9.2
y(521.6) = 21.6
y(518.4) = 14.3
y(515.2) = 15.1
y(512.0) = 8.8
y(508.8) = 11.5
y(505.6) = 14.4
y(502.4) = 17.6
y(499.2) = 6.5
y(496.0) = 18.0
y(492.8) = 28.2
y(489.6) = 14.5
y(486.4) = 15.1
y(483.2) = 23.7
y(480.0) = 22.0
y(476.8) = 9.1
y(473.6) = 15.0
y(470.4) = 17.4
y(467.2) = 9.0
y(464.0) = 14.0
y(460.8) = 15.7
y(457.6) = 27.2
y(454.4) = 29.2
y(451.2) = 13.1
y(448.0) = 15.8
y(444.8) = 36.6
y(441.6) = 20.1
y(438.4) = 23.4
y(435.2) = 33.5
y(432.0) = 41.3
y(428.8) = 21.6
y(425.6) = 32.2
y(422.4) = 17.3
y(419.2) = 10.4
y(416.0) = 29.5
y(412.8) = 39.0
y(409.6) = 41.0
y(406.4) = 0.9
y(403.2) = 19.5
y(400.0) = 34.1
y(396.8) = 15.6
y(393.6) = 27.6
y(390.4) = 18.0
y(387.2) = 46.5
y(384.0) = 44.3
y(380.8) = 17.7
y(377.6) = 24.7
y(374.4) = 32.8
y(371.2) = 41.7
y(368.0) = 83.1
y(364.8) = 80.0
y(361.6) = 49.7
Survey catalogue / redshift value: 0.716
